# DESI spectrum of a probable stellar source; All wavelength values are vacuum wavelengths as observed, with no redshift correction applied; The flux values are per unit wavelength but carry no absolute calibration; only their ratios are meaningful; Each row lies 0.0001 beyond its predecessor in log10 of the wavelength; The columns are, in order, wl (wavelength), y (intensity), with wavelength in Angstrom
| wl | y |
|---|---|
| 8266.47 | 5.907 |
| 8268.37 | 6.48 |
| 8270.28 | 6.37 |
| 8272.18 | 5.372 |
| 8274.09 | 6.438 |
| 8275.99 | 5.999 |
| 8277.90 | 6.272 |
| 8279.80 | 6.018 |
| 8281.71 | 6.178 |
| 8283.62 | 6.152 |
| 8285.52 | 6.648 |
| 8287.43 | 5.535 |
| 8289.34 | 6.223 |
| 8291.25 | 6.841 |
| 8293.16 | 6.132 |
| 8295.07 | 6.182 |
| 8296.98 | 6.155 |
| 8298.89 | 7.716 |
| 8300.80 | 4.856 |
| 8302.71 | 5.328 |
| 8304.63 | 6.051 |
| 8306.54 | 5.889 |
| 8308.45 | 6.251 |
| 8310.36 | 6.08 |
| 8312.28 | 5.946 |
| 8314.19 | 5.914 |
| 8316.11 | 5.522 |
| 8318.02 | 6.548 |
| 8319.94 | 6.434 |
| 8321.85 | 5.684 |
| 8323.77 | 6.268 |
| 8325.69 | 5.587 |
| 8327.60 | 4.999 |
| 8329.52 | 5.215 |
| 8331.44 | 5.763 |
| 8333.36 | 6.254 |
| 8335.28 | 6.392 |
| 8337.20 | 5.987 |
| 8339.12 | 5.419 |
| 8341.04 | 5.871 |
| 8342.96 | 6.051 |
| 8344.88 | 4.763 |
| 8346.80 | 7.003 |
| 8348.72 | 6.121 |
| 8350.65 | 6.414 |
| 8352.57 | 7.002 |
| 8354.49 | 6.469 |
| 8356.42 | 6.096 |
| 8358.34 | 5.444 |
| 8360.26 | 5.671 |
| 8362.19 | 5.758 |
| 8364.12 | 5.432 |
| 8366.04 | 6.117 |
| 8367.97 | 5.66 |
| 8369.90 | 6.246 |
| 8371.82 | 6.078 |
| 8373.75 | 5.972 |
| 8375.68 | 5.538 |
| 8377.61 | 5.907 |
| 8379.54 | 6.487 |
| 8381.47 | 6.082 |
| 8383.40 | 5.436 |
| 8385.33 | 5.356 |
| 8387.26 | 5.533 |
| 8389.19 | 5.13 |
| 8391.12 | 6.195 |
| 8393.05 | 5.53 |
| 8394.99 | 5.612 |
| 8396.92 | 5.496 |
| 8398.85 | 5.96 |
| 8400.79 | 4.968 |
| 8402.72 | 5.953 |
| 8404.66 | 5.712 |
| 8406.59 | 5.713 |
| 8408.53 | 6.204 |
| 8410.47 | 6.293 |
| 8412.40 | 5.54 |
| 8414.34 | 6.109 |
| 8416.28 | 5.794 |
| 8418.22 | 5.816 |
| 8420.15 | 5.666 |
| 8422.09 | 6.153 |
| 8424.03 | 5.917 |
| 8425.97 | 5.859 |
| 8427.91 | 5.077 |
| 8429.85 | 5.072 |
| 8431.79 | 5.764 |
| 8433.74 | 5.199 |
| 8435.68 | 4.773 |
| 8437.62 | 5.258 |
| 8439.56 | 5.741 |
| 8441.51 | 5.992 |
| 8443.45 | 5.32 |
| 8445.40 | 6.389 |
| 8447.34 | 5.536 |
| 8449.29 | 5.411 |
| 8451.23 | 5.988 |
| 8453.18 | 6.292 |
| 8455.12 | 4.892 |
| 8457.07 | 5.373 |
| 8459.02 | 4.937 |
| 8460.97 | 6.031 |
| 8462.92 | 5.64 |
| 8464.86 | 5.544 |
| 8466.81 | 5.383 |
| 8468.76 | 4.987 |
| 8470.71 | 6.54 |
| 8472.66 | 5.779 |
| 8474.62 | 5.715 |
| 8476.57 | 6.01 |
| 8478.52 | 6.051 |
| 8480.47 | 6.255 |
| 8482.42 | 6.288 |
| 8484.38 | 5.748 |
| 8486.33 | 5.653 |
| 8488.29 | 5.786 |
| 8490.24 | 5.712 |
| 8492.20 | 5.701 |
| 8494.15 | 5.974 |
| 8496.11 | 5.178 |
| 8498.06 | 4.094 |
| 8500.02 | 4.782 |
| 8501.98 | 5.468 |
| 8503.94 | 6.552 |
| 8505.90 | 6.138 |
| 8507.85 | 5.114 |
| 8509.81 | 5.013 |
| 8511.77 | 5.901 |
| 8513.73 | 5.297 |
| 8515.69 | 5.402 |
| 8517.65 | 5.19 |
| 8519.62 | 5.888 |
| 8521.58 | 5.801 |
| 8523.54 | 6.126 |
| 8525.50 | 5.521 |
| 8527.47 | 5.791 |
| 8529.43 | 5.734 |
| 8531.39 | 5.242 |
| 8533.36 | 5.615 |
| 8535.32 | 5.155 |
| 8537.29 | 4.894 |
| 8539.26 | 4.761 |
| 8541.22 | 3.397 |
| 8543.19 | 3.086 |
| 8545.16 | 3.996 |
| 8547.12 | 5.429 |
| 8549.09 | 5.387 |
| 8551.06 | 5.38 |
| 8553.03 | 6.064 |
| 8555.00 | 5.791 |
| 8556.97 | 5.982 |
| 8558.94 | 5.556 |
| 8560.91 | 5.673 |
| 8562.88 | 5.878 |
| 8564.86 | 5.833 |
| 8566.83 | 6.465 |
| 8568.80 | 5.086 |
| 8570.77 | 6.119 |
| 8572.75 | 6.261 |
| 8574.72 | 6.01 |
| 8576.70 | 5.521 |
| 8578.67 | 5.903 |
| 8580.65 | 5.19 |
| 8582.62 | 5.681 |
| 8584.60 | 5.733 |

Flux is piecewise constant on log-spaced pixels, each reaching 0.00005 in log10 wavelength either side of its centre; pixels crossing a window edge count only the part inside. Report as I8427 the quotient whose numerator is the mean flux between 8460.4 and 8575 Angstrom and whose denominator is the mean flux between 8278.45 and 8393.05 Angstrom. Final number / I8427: 0.93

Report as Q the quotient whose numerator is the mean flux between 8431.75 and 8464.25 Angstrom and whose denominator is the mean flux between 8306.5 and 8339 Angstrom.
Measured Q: 0.94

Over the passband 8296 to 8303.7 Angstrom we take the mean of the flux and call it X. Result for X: 6.01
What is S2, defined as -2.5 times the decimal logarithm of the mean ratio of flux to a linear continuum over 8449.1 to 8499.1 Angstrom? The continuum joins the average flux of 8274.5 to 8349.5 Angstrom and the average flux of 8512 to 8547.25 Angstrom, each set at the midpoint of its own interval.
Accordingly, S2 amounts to -0.06 mag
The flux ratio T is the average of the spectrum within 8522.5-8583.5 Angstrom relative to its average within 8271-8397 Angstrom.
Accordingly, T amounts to 0.9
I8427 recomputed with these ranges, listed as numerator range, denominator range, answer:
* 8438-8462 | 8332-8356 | 0.92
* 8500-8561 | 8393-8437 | 0.95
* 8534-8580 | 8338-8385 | 0.90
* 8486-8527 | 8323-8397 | 0.95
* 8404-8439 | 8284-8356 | 0.94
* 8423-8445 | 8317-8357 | 0.91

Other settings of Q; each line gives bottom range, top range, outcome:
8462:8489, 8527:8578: 0.93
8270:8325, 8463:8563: 0.90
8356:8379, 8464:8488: 1.00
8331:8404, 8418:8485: 0.97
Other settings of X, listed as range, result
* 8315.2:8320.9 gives 6.18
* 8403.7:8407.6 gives 5.72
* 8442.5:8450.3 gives 5.67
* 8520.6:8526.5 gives 5.82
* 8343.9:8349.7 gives 5.96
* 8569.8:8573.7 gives 6.18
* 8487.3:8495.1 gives 5.79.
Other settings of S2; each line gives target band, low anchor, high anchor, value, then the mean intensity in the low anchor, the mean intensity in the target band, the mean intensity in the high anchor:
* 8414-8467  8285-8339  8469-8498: 0.05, 6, 5.6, 5.81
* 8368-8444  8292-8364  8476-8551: 0.00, 5.97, 5.71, 5.39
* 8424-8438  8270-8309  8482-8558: 0.07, 6.12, 5.33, 5.38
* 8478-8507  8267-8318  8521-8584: -0.02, 6.1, 5.68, 5.45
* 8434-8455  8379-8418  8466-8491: 0.03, 5.75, 5.62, 5.84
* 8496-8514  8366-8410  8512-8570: 0.02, 5.78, 5.37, 5.37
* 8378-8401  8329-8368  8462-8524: 0.04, 5.96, 5.68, 5.64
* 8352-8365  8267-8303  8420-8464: -0.01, 6.17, 5.95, 5.58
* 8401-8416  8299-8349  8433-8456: -0.04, 5.88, 5.88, 5.57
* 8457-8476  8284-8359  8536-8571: -0.01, 6.03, 5.61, 5.25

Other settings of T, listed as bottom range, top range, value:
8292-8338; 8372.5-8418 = 0.97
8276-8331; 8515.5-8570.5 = 0.89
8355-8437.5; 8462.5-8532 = 0.99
